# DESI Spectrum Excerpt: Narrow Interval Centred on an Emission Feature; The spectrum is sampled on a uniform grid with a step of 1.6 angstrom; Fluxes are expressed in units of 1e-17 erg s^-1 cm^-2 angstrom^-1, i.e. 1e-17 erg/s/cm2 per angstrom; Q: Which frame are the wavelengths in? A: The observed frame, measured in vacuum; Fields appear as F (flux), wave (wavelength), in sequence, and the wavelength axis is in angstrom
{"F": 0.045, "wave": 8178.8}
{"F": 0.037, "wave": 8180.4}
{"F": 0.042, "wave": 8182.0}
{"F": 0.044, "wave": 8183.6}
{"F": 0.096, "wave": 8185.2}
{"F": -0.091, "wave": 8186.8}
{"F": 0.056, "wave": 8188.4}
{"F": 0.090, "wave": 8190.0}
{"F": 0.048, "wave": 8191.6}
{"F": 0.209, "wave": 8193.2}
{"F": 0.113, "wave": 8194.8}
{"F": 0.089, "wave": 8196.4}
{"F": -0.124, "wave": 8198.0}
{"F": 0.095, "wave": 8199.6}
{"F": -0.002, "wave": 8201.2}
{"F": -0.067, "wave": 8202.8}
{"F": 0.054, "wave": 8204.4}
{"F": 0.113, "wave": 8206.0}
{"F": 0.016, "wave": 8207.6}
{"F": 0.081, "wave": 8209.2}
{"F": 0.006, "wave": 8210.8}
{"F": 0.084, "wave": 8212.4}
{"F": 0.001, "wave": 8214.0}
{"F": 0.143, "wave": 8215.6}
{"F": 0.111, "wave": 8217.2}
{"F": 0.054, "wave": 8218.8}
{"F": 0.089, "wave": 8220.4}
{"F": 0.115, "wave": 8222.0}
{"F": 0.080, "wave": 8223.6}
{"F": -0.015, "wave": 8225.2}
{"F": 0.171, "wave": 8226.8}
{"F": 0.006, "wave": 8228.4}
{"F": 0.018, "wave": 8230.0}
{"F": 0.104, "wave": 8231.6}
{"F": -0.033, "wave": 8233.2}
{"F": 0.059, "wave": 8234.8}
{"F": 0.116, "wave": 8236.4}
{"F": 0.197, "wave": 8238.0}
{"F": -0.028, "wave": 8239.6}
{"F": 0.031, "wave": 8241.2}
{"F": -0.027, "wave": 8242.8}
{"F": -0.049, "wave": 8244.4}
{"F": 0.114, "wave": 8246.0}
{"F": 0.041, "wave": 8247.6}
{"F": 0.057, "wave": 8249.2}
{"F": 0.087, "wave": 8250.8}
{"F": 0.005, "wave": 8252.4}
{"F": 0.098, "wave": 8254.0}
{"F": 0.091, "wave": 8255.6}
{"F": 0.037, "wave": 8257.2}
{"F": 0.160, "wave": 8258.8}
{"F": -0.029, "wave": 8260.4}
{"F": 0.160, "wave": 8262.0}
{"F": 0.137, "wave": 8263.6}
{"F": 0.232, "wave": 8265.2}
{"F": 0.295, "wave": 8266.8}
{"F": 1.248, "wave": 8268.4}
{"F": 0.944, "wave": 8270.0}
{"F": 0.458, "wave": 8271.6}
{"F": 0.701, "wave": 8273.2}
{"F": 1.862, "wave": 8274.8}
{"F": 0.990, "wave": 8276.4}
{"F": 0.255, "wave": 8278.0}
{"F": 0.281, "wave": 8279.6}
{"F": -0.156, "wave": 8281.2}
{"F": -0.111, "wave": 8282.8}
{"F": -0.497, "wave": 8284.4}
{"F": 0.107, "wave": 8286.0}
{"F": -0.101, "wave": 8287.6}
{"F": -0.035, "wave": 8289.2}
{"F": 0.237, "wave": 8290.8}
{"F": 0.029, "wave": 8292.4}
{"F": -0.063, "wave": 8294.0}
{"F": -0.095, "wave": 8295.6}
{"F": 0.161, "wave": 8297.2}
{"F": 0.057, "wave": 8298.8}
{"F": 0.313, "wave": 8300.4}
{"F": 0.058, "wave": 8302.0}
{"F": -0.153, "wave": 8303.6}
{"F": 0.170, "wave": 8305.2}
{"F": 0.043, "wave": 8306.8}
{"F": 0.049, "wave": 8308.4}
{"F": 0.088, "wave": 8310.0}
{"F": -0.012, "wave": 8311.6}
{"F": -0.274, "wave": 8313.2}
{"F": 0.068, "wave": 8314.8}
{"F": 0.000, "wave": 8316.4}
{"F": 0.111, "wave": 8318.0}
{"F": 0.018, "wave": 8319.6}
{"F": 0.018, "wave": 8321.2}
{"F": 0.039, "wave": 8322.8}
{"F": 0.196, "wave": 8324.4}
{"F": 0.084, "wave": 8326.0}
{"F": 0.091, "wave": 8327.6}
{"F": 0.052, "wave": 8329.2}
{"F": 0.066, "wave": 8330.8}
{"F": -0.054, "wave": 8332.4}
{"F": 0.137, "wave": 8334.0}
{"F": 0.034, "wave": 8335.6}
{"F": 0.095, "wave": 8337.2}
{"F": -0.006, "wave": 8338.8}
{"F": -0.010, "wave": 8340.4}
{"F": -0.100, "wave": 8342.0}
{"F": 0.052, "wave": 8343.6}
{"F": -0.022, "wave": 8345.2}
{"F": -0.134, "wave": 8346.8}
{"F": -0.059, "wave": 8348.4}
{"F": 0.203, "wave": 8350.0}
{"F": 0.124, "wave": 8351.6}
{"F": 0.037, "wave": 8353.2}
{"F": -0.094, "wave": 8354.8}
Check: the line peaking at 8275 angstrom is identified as [O II] 3727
